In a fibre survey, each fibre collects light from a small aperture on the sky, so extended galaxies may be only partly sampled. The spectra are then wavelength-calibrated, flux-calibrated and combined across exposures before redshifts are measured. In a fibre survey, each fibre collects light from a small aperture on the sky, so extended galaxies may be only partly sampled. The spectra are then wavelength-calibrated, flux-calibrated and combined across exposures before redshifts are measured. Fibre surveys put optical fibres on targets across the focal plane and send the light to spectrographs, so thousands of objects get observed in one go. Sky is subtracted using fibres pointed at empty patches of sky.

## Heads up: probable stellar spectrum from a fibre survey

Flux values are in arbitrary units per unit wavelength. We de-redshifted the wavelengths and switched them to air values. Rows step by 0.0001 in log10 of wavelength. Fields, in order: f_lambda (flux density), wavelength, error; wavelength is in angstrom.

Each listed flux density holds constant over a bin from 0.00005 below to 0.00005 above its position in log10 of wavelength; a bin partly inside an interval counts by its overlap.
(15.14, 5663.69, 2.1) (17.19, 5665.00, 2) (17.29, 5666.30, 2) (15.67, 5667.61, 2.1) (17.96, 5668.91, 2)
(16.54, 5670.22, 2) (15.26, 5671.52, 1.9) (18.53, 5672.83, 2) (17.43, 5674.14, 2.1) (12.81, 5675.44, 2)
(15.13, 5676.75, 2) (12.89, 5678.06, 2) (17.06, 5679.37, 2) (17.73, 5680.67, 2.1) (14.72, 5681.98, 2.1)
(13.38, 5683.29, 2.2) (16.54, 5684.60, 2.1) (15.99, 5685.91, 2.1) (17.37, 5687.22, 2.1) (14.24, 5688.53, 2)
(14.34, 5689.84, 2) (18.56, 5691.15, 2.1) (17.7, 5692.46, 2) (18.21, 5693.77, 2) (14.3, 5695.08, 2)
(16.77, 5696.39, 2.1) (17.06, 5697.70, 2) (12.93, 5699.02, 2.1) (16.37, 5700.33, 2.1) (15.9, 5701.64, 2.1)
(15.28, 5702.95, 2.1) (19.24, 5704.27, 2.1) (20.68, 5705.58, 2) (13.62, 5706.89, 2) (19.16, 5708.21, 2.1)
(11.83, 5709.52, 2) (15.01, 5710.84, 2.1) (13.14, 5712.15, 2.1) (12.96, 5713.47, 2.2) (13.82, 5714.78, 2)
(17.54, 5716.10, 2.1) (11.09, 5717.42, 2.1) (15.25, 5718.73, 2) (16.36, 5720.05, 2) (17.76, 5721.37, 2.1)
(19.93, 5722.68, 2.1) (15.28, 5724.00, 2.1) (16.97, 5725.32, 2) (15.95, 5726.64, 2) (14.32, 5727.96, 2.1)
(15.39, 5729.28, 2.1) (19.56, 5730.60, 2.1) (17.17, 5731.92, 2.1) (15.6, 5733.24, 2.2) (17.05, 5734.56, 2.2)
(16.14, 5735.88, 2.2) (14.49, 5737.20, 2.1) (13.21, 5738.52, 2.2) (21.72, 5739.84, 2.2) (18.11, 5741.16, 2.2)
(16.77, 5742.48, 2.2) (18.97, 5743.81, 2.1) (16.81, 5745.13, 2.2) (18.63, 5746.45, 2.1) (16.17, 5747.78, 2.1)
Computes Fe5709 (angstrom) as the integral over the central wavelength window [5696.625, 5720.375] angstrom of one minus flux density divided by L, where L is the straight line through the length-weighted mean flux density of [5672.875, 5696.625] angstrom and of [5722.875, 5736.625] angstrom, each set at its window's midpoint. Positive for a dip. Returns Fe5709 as 1.1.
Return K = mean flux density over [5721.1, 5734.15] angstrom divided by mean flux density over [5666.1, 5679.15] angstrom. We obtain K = 1.1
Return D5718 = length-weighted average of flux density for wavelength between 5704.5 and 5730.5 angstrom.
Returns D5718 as 15.7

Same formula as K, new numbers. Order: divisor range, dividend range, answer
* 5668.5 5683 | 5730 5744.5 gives 1.08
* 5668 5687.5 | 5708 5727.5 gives 0.97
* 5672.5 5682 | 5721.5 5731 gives 1.06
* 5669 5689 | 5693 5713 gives 1.01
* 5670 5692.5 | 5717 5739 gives 1.01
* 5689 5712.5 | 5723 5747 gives 1.04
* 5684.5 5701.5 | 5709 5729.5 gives 0.94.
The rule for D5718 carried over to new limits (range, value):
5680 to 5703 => 16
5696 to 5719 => 15.4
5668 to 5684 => 15.8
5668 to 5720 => 15.8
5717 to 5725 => 16.1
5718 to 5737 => 16.6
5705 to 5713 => 15.5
